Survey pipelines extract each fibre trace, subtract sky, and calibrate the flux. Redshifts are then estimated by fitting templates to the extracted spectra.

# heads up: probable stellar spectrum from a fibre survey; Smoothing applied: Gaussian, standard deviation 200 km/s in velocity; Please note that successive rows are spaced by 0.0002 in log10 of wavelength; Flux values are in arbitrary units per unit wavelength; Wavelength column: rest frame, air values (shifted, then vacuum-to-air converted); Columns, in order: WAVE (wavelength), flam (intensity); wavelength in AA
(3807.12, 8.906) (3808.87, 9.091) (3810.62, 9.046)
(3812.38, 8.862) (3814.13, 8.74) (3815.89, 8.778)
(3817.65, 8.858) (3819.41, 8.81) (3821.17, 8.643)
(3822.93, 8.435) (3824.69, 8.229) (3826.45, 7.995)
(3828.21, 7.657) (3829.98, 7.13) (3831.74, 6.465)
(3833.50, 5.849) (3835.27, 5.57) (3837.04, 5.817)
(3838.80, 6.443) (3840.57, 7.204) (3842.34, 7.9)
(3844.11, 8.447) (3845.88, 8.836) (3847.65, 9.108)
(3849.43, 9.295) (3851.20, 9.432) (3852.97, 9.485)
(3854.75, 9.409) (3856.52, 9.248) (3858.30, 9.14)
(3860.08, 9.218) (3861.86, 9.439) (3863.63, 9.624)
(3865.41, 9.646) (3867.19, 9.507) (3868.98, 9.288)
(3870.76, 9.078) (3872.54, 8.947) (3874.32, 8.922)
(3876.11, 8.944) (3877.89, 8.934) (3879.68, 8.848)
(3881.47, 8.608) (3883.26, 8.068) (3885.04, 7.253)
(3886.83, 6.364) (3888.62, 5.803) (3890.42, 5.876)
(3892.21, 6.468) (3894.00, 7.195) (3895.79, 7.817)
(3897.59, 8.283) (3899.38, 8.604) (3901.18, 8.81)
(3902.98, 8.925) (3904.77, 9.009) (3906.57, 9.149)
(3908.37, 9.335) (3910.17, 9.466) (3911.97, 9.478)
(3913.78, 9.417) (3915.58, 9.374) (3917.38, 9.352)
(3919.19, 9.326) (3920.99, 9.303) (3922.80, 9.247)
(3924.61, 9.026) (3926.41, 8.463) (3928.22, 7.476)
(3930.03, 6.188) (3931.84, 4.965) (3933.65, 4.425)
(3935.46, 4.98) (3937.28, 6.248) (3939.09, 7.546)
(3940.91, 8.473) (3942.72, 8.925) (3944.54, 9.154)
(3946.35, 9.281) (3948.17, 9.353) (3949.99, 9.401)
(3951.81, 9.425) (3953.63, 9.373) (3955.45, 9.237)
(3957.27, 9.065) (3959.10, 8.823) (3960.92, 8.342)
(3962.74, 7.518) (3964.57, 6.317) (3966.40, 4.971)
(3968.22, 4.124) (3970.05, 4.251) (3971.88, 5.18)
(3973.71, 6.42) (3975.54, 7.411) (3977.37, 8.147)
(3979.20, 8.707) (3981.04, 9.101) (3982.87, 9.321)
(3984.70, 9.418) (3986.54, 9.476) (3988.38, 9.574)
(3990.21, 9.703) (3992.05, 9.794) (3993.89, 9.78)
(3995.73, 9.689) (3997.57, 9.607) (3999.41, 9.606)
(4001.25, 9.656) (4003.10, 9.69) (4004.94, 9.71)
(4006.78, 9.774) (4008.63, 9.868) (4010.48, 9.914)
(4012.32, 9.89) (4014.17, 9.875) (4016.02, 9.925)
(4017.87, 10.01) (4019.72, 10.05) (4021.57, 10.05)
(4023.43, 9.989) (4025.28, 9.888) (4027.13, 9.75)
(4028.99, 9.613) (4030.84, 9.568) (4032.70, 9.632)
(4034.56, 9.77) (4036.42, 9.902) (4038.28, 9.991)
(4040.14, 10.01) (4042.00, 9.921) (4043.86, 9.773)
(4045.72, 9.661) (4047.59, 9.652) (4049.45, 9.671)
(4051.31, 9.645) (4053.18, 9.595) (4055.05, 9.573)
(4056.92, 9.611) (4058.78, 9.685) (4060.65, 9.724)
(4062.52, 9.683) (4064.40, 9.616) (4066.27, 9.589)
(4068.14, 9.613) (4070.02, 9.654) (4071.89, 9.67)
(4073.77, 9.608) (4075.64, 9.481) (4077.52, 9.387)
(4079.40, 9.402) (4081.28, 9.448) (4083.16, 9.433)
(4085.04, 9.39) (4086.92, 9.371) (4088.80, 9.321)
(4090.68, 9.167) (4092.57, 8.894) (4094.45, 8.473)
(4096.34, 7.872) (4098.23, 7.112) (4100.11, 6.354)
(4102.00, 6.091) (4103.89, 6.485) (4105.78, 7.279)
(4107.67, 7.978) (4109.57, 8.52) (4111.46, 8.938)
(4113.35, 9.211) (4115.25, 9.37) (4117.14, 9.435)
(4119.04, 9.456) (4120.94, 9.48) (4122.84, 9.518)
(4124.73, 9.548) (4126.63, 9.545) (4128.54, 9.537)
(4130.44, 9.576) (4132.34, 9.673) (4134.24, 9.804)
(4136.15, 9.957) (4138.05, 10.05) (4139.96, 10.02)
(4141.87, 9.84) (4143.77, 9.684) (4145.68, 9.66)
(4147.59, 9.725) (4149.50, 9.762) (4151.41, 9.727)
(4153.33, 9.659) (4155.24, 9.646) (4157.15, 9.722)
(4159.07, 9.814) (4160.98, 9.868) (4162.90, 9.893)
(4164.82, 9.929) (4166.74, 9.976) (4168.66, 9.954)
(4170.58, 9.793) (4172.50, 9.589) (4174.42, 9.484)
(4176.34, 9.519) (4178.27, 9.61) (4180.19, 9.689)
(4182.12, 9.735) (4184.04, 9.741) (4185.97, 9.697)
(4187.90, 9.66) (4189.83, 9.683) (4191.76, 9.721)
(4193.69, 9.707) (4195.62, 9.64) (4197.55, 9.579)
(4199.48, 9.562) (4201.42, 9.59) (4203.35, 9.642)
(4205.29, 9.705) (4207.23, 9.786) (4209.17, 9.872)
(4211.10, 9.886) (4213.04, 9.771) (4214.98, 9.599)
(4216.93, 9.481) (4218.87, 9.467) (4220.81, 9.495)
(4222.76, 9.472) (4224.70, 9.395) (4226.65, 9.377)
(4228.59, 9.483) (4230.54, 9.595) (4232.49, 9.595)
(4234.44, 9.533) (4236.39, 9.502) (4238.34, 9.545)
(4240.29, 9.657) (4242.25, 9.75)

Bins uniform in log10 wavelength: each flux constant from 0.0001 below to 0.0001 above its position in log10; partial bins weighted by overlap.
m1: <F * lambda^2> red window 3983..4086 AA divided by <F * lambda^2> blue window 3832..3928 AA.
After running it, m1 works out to 1.24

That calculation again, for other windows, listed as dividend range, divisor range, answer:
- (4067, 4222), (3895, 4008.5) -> 1.23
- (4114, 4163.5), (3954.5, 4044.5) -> 1.15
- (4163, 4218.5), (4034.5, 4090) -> 1.07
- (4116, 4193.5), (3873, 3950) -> 1.35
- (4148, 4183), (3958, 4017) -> 1.24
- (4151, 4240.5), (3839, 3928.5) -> 1.30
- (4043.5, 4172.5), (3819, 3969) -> 1.27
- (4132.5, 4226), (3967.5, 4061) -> 1.13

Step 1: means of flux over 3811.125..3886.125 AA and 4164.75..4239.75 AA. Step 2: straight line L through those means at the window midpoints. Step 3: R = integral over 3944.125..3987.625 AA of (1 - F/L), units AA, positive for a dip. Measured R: 4.2 AA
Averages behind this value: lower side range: 8.43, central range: 7.98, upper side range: 9.64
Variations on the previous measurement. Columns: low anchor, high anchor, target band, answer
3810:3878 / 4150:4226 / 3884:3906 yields 2.8 AA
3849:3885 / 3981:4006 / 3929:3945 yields 4.6 AA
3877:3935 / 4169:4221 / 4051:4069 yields -1.4 AA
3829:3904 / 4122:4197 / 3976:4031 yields -4.4 AA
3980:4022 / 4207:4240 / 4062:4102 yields 2.8 AA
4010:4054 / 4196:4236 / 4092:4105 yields 3.3 AA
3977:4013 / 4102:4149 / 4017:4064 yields -1.7 AA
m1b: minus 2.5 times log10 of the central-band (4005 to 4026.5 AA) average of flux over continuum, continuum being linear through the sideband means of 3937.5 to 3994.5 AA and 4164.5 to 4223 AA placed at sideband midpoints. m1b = -0.16 mag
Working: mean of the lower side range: 8.21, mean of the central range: 9.92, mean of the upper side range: 9.68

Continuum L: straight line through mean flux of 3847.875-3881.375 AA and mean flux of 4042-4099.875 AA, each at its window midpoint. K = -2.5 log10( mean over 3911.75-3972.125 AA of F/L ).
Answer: 0.18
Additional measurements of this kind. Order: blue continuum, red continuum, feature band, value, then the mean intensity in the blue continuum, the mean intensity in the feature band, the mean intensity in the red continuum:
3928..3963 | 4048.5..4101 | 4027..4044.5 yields -0.11 mag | 7.93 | 9.79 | 9.22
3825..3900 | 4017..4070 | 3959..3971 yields 0.42 mag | 8.12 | 6.16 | 9.75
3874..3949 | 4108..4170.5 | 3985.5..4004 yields -0.12 mag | 8.1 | 9.65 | 9.63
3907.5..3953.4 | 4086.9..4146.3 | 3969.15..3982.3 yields 0.19 mag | 8.32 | 7.1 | 8.91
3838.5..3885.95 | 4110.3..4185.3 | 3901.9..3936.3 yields 0.09 mag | 8.85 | 8.27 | 9.67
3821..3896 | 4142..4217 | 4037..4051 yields -0.09 mag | 8.13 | 9.81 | 9.72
